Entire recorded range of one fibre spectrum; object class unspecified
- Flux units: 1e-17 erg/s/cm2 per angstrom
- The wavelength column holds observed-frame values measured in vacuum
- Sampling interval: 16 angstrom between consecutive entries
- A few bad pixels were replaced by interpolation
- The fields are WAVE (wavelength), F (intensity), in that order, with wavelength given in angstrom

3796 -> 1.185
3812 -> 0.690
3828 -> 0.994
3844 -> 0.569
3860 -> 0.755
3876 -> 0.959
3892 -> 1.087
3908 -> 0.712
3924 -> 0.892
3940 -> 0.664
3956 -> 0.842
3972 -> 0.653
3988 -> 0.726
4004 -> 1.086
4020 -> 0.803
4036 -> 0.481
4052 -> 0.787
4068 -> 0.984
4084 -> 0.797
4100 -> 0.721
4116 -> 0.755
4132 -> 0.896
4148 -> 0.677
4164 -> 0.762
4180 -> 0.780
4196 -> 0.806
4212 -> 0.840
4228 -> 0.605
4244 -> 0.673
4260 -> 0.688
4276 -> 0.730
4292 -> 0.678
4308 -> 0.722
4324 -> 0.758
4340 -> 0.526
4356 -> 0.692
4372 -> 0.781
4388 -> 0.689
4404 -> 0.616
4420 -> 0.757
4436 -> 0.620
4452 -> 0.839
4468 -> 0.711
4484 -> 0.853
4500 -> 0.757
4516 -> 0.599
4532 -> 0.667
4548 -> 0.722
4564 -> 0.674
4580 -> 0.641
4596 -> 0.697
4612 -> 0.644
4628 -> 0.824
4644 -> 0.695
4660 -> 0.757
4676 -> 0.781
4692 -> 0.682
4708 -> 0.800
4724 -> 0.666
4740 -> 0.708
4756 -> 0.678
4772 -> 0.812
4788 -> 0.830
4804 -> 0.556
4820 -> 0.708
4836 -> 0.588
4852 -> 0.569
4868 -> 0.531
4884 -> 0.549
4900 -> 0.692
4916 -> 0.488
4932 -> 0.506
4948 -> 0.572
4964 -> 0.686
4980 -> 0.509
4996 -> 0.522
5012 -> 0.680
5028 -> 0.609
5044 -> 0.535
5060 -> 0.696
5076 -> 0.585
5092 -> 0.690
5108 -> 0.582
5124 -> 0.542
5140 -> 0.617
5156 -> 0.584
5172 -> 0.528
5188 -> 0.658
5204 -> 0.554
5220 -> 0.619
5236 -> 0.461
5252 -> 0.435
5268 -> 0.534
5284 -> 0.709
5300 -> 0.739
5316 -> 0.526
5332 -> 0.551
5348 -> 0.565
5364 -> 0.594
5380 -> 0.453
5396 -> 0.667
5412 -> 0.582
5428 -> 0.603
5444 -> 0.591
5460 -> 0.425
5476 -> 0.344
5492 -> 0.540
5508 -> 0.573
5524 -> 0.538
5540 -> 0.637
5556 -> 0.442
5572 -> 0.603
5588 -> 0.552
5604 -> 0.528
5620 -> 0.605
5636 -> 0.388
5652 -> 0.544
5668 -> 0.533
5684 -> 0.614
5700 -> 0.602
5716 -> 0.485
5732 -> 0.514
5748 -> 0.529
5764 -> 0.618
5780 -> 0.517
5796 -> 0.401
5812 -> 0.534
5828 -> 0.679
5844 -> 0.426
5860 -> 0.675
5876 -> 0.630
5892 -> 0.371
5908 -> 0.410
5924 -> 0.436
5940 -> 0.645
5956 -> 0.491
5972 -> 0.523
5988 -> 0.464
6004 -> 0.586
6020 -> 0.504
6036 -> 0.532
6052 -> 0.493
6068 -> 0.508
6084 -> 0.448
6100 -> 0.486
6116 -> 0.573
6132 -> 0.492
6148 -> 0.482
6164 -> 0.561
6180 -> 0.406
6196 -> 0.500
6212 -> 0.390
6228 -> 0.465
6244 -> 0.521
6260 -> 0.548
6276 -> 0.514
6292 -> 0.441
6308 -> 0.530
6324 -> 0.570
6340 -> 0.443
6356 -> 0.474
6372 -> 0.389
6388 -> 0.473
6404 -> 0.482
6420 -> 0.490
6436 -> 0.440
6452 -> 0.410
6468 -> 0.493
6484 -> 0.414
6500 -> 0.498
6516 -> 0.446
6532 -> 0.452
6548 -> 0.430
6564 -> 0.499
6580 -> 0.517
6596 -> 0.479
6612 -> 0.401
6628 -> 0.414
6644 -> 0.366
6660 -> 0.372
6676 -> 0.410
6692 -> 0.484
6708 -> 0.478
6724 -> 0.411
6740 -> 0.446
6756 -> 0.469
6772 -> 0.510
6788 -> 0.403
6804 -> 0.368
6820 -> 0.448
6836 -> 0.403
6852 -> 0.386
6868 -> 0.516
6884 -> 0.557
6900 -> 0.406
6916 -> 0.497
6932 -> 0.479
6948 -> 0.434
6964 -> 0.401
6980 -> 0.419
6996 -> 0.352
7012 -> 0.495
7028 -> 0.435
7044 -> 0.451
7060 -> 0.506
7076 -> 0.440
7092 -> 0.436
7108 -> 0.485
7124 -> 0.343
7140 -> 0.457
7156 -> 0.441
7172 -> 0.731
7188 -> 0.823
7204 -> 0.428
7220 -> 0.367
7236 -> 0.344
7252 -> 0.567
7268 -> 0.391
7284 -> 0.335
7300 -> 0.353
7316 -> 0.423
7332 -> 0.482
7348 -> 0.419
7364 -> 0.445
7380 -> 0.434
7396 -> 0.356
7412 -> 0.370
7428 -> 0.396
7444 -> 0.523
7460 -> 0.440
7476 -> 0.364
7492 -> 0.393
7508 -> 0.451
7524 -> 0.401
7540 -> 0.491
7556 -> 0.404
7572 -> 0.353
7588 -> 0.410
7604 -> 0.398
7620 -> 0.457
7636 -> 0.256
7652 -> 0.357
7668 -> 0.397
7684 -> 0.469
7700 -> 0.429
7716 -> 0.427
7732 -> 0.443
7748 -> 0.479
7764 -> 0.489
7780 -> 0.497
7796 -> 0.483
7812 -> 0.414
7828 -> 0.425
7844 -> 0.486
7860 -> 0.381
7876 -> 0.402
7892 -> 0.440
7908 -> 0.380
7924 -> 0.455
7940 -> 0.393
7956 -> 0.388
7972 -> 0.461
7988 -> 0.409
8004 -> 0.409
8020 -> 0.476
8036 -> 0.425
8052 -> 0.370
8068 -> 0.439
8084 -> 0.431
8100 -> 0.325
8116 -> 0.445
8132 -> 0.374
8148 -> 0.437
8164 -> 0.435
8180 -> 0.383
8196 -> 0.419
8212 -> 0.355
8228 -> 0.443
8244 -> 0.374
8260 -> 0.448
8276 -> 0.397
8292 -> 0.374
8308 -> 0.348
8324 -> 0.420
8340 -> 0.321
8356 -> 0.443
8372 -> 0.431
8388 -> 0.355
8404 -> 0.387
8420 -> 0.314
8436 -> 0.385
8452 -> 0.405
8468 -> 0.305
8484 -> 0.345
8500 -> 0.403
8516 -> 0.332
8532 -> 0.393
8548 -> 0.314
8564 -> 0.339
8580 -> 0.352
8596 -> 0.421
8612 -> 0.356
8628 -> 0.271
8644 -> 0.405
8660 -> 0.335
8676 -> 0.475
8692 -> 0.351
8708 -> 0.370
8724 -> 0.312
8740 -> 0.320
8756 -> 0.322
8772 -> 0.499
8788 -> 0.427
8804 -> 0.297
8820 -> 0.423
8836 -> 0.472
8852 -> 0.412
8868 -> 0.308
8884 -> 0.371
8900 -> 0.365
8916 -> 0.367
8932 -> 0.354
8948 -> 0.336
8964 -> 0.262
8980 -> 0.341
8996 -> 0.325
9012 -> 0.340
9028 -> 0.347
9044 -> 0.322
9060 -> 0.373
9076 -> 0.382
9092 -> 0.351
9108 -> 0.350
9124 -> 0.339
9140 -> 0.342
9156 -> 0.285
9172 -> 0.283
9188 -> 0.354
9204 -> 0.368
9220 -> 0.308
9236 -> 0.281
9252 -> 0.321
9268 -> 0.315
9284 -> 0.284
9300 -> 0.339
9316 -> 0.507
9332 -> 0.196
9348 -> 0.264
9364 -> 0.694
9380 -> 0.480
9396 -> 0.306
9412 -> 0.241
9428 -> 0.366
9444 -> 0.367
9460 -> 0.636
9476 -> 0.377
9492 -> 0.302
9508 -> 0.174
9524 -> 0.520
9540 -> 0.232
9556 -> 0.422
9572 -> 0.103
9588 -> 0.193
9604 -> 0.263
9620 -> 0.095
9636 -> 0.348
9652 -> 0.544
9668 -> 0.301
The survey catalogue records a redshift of 0.93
